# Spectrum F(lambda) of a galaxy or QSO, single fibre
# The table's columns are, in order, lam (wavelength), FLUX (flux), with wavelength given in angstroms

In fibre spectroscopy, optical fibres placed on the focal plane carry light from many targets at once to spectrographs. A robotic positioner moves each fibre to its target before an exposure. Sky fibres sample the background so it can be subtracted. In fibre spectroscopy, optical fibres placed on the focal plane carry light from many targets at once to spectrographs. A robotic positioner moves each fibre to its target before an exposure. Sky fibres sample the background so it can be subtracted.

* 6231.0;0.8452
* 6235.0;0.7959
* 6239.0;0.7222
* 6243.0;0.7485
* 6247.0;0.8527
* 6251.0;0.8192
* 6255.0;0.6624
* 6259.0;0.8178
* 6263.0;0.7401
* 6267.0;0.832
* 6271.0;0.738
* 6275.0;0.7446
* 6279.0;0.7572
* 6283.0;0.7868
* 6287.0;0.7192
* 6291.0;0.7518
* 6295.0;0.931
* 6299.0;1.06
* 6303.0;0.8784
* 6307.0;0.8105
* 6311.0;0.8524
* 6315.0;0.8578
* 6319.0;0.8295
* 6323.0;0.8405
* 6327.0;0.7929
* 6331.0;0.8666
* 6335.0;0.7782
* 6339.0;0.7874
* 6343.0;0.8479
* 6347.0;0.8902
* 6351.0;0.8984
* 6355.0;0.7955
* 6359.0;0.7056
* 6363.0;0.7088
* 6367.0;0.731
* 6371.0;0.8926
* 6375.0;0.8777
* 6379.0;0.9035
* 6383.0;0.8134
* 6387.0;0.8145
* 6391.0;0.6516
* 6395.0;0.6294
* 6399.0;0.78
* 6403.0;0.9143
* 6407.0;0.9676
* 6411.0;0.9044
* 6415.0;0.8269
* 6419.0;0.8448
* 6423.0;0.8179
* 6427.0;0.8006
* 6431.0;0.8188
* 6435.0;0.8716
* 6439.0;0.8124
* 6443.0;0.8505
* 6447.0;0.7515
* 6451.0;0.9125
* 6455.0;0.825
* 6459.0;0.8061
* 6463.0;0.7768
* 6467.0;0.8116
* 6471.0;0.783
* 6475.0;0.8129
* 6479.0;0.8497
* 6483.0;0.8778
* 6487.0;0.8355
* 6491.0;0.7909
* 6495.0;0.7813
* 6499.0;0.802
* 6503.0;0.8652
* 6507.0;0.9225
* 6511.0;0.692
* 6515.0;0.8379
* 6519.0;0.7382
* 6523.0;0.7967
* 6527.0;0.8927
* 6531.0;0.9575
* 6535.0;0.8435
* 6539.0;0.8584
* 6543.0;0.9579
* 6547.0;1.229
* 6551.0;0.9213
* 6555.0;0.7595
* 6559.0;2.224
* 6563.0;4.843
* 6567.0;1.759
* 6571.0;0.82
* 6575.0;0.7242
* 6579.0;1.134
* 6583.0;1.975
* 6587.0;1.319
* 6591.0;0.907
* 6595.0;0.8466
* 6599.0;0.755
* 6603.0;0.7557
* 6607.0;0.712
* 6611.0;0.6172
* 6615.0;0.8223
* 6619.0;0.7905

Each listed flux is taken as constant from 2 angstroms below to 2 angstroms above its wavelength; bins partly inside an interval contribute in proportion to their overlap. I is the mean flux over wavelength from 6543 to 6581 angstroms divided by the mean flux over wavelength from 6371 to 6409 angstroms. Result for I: 1.91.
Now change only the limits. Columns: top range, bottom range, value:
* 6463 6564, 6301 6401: 1.27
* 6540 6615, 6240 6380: 1.57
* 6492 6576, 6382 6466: 1.41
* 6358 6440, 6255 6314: 1.00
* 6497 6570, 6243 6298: 1.54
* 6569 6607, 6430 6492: 1.22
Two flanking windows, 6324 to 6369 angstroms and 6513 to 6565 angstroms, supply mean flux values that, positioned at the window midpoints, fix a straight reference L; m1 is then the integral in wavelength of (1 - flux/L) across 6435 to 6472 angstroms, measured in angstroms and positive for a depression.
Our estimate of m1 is 8.85 angstroms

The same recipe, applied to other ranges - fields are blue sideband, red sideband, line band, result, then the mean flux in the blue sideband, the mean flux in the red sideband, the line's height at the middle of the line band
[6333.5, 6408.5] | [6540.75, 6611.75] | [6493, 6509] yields 4.0 angstroms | 0.809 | 1.3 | 1.12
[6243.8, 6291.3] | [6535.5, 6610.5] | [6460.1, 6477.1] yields 4.8 angstroms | 0.769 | 1.28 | 1.11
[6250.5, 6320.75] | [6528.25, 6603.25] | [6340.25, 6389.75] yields 6.7 angstroms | 0.81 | 1.3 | 0.95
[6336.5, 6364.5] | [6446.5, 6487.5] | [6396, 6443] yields -1.7 angstroms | 0.806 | 0.824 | 0.817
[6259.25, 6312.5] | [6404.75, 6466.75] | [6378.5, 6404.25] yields 1.7 angstroms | 0.815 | 0.839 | 0.832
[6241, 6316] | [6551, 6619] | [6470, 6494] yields 6.4 angstroms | 0.808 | 1.28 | 1.12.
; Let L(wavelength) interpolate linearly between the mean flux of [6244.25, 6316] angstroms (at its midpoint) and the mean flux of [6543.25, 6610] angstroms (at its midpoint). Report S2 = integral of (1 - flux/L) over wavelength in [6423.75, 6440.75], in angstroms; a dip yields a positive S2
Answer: 4.0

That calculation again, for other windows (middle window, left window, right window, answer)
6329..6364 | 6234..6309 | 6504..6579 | 3.8 angstroms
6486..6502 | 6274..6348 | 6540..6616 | 4.6 angstroms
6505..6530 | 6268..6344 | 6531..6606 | 8.0 angstroms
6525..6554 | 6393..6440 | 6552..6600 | 8.8 angstroms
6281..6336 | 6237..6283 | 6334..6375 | -3.7 angstroms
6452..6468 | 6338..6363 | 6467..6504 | 0.2 angstroms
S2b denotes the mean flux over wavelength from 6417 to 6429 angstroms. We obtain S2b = 0.821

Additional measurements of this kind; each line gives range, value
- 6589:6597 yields 0.877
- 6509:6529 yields 0.791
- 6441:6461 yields 0.829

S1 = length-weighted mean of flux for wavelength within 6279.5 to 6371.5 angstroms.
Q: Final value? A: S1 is 0.824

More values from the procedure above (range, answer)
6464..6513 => 0.818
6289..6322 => 0.87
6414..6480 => 0.821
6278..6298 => 0.804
